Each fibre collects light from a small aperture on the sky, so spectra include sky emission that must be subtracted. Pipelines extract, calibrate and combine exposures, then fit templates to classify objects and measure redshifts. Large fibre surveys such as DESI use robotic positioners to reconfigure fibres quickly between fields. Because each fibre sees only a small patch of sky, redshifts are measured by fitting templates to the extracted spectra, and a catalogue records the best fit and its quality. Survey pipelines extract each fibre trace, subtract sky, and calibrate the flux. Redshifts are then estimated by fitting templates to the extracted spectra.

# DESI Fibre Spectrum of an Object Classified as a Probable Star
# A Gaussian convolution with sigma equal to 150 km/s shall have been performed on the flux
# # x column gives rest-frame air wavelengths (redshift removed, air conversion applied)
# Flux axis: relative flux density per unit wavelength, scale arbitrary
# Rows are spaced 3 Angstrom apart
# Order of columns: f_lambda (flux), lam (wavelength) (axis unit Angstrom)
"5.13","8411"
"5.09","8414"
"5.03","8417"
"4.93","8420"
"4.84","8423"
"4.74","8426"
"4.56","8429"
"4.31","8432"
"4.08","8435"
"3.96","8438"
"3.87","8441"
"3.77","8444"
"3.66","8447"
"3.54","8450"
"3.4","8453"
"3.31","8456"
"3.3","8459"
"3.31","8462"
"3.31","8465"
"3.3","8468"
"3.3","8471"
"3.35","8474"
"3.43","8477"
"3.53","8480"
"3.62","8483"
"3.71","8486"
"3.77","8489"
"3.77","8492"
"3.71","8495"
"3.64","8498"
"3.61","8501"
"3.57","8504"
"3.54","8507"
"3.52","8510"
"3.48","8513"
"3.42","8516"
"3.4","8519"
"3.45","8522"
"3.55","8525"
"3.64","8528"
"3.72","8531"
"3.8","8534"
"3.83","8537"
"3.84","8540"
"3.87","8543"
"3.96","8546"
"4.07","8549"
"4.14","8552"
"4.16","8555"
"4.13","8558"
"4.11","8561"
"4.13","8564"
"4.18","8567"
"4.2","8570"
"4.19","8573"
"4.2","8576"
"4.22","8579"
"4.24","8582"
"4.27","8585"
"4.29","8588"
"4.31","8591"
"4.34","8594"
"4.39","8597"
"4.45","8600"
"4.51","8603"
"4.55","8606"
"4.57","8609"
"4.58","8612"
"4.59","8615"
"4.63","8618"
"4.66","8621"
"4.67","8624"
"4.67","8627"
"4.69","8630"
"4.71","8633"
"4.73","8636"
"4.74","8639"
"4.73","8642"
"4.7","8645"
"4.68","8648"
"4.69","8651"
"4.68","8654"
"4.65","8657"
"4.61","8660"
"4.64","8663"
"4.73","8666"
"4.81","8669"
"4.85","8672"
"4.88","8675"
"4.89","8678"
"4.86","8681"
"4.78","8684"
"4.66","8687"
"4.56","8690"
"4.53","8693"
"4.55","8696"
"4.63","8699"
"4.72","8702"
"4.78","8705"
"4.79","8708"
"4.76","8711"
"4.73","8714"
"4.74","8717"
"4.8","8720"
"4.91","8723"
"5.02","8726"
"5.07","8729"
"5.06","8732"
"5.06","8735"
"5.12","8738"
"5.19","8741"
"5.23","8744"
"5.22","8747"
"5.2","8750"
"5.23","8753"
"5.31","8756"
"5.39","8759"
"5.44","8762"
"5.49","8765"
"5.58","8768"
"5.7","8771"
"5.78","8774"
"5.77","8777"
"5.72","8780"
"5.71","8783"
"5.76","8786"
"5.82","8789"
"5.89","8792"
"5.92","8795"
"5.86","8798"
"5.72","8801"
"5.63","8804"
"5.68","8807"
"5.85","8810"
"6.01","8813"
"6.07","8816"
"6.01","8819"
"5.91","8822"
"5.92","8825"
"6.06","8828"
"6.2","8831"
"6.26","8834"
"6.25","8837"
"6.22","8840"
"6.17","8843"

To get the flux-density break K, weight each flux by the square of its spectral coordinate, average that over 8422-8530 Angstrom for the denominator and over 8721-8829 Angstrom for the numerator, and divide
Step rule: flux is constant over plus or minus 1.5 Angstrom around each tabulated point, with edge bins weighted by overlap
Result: 1.6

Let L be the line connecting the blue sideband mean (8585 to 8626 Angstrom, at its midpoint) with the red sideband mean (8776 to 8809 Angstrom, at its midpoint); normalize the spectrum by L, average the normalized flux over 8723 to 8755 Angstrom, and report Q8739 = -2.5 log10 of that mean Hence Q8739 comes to 0.06 mag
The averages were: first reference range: 4.5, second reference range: 5.77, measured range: 5.13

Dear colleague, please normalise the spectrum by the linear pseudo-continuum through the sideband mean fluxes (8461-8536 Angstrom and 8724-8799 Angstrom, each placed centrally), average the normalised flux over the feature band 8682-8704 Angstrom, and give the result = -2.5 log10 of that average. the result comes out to 0.07 mag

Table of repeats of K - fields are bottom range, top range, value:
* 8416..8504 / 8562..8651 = 1.22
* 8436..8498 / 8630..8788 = 1.49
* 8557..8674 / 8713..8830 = 1.27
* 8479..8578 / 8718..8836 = 1.55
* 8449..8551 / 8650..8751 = 1.42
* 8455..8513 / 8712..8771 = 1.56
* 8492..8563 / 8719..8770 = 1.46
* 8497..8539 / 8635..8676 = 1.36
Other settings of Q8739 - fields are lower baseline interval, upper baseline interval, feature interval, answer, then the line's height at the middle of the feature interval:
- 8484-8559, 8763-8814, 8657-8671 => 0.03 mag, 4.81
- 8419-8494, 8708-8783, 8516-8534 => 0.16 mag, 4.12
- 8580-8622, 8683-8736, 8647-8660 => -0.01 mag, 4.61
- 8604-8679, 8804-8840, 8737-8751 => 0.05 mag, 5.44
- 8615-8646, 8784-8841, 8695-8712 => 0.11 mag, 5.19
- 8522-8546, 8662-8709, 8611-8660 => -0.06 mag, 4.4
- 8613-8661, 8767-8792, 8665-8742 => 0.08 mag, 5.17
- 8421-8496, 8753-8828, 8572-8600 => 0.06 mag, 4.51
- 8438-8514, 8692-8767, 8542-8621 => -0.04 mag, 4.15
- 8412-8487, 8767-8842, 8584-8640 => 0.06 mag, 4.81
